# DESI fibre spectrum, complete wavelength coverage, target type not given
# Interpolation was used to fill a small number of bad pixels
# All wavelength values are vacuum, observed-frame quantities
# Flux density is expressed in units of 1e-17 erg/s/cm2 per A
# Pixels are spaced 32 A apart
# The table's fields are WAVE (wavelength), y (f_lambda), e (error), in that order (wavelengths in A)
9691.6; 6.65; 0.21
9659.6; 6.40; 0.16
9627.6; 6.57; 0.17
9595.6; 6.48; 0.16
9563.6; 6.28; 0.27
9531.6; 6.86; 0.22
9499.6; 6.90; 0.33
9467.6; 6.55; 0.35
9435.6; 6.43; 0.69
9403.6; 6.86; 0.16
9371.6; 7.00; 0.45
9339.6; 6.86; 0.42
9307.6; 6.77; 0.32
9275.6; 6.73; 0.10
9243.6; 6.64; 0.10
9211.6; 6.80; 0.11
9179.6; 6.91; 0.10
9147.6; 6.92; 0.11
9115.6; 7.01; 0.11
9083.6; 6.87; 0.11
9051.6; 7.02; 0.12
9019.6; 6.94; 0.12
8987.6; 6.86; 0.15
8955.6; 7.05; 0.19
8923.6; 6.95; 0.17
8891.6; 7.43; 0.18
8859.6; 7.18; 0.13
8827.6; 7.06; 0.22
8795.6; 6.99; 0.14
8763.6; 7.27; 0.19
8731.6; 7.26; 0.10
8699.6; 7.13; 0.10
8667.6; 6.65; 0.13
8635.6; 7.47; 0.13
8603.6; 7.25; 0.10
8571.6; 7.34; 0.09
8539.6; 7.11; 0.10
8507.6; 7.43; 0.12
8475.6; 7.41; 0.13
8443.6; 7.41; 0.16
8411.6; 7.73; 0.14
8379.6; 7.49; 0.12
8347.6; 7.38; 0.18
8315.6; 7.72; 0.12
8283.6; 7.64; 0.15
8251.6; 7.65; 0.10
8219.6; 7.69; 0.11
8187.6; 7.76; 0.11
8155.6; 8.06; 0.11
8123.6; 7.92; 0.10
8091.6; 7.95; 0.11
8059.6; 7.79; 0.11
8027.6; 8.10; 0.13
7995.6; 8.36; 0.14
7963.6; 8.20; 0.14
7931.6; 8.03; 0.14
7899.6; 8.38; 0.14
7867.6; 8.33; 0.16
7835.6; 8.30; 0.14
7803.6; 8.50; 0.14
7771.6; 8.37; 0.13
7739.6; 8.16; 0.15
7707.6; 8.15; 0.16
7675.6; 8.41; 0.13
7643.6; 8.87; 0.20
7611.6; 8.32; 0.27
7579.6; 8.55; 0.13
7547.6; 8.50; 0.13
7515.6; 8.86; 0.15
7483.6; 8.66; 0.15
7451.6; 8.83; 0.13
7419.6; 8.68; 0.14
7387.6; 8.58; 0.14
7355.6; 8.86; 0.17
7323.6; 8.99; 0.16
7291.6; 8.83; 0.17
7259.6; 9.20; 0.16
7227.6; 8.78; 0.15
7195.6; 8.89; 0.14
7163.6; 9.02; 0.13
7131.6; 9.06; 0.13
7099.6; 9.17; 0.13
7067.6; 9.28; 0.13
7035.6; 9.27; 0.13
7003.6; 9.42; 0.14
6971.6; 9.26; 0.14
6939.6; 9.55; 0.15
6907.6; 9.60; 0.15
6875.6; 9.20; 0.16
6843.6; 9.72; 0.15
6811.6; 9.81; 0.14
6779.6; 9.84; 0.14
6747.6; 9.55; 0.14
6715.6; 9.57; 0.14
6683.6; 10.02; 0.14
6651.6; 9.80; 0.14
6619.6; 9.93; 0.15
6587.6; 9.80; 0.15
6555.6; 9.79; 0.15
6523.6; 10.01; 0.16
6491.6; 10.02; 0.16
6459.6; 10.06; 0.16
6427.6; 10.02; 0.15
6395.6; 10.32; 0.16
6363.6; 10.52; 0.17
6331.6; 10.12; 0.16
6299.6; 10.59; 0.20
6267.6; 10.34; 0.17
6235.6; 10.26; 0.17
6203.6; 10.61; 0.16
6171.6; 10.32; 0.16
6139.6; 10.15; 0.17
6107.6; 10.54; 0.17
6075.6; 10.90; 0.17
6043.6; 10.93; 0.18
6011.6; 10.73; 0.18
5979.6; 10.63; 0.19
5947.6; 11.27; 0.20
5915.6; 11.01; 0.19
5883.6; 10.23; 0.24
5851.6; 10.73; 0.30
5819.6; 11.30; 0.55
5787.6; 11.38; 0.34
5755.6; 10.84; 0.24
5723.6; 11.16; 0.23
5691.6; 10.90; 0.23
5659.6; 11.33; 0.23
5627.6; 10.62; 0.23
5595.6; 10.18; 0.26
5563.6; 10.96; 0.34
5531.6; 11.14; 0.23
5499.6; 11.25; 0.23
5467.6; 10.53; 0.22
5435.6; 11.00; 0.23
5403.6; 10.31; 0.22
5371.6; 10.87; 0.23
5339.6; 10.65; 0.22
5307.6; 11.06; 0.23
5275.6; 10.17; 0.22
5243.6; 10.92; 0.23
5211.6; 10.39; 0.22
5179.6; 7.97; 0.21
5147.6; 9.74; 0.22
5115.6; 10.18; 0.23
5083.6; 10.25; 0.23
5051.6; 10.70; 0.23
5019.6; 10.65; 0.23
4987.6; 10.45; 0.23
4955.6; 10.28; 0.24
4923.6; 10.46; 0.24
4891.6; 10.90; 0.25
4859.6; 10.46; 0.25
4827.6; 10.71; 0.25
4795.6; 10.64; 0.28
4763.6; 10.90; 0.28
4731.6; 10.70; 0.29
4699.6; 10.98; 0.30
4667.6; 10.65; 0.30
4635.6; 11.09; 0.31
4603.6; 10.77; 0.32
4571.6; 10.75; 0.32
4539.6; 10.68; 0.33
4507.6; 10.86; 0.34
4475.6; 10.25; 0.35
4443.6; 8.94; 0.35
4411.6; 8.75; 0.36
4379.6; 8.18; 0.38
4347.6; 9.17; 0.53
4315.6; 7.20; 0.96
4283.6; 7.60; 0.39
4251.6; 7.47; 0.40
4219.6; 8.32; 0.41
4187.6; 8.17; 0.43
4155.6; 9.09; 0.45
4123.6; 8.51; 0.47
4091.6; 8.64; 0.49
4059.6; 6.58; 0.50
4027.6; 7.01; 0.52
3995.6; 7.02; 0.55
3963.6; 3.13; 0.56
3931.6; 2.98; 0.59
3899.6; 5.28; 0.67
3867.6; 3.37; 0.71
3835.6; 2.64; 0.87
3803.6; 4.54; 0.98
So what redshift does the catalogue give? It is 0.00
